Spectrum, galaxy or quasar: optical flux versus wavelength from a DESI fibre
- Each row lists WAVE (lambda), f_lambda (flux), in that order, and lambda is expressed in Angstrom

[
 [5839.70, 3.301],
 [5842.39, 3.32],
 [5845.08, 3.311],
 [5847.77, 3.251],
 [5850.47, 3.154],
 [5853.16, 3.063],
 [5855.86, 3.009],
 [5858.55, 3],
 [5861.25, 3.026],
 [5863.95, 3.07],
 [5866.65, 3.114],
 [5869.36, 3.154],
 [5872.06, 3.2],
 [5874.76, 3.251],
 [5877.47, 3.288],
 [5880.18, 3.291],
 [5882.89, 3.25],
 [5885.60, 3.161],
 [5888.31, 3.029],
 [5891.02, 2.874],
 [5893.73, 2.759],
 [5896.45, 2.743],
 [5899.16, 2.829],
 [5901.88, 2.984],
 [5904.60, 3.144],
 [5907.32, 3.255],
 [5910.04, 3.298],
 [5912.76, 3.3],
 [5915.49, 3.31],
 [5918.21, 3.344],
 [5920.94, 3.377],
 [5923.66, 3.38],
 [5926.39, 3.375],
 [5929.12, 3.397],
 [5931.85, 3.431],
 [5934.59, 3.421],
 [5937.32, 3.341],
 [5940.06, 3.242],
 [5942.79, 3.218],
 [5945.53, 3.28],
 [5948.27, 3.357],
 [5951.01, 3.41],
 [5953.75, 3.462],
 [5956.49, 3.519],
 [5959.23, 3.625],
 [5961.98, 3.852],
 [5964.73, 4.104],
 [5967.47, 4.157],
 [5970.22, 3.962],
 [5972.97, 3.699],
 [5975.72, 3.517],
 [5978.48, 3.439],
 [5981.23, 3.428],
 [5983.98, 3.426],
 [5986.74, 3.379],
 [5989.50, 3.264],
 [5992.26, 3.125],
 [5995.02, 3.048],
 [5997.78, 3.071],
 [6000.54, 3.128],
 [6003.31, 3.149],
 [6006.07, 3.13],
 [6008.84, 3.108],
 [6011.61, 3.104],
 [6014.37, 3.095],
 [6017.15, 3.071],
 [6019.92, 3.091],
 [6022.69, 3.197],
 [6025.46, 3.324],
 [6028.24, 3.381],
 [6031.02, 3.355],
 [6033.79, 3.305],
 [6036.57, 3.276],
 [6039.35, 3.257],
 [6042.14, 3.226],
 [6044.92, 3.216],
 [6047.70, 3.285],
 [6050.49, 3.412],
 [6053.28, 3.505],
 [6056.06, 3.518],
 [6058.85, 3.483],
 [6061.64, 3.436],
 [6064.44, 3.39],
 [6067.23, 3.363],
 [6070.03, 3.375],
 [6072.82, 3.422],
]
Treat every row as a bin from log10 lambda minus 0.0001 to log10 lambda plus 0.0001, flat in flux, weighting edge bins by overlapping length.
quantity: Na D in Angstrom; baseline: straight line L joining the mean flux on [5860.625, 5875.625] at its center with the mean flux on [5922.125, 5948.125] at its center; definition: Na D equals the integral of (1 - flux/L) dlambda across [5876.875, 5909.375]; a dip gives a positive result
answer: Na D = 1.7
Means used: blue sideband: 3.14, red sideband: 3.34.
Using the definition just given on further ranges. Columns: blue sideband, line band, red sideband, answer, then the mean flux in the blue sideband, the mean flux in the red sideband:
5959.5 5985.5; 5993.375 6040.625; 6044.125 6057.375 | 4.7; 3.72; 3.4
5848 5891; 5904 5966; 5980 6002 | -4.4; 3.13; 3.23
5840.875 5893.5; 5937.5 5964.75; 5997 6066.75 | -2.3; 3.14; 3.26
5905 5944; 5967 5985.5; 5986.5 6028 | -2.4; 3.33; 3.15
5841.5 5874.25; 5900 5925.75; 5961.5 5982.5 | 1.4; 3.14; 3.77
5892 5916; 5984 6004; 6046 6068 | 0.5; 3.06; 3.42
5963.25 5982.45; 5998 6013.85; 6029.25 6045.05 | 1.8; 3.76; 3.28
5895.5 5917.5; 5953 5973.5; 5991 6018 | -4.6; 3.12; 3.1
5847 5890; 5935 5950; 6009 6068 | -0.4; 3.14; 3.3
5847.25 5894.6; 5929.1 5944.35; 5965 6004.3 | -0.2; 3.11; 3.44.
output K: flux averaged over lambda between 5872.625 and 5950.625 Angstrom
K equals 3.21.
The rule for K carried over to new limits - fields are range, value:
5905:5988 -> 3.47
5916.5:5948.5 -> 3.35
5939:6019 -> 3.39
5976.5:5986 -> 3.43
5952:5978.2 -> 3.75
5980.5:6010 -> 3.2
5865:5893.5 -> 3.14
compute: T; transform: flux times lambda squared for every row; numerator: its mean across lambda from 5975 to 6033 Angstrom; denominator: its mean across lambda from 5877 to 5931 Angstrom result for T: 1.05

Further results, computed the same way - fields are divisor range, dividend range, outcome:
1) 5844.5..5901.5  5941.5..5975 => 1.21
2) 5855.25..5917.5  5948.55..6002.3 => 1.16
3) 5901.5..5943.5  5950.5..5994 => 1.10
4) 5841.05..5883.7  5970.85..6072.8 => 1.10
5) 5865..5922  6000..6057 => 1.08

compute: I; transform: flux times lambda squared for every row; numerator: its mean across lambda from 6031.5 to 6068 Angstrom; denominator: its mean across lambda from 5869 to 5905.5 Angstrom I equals 1.2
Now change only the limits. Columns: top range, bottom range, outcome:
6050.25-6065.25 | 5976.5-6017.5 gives 1.10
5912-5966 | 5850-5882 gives 1.12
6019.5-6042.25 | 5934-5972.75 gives 0.94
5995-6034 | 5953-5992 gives 0.89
